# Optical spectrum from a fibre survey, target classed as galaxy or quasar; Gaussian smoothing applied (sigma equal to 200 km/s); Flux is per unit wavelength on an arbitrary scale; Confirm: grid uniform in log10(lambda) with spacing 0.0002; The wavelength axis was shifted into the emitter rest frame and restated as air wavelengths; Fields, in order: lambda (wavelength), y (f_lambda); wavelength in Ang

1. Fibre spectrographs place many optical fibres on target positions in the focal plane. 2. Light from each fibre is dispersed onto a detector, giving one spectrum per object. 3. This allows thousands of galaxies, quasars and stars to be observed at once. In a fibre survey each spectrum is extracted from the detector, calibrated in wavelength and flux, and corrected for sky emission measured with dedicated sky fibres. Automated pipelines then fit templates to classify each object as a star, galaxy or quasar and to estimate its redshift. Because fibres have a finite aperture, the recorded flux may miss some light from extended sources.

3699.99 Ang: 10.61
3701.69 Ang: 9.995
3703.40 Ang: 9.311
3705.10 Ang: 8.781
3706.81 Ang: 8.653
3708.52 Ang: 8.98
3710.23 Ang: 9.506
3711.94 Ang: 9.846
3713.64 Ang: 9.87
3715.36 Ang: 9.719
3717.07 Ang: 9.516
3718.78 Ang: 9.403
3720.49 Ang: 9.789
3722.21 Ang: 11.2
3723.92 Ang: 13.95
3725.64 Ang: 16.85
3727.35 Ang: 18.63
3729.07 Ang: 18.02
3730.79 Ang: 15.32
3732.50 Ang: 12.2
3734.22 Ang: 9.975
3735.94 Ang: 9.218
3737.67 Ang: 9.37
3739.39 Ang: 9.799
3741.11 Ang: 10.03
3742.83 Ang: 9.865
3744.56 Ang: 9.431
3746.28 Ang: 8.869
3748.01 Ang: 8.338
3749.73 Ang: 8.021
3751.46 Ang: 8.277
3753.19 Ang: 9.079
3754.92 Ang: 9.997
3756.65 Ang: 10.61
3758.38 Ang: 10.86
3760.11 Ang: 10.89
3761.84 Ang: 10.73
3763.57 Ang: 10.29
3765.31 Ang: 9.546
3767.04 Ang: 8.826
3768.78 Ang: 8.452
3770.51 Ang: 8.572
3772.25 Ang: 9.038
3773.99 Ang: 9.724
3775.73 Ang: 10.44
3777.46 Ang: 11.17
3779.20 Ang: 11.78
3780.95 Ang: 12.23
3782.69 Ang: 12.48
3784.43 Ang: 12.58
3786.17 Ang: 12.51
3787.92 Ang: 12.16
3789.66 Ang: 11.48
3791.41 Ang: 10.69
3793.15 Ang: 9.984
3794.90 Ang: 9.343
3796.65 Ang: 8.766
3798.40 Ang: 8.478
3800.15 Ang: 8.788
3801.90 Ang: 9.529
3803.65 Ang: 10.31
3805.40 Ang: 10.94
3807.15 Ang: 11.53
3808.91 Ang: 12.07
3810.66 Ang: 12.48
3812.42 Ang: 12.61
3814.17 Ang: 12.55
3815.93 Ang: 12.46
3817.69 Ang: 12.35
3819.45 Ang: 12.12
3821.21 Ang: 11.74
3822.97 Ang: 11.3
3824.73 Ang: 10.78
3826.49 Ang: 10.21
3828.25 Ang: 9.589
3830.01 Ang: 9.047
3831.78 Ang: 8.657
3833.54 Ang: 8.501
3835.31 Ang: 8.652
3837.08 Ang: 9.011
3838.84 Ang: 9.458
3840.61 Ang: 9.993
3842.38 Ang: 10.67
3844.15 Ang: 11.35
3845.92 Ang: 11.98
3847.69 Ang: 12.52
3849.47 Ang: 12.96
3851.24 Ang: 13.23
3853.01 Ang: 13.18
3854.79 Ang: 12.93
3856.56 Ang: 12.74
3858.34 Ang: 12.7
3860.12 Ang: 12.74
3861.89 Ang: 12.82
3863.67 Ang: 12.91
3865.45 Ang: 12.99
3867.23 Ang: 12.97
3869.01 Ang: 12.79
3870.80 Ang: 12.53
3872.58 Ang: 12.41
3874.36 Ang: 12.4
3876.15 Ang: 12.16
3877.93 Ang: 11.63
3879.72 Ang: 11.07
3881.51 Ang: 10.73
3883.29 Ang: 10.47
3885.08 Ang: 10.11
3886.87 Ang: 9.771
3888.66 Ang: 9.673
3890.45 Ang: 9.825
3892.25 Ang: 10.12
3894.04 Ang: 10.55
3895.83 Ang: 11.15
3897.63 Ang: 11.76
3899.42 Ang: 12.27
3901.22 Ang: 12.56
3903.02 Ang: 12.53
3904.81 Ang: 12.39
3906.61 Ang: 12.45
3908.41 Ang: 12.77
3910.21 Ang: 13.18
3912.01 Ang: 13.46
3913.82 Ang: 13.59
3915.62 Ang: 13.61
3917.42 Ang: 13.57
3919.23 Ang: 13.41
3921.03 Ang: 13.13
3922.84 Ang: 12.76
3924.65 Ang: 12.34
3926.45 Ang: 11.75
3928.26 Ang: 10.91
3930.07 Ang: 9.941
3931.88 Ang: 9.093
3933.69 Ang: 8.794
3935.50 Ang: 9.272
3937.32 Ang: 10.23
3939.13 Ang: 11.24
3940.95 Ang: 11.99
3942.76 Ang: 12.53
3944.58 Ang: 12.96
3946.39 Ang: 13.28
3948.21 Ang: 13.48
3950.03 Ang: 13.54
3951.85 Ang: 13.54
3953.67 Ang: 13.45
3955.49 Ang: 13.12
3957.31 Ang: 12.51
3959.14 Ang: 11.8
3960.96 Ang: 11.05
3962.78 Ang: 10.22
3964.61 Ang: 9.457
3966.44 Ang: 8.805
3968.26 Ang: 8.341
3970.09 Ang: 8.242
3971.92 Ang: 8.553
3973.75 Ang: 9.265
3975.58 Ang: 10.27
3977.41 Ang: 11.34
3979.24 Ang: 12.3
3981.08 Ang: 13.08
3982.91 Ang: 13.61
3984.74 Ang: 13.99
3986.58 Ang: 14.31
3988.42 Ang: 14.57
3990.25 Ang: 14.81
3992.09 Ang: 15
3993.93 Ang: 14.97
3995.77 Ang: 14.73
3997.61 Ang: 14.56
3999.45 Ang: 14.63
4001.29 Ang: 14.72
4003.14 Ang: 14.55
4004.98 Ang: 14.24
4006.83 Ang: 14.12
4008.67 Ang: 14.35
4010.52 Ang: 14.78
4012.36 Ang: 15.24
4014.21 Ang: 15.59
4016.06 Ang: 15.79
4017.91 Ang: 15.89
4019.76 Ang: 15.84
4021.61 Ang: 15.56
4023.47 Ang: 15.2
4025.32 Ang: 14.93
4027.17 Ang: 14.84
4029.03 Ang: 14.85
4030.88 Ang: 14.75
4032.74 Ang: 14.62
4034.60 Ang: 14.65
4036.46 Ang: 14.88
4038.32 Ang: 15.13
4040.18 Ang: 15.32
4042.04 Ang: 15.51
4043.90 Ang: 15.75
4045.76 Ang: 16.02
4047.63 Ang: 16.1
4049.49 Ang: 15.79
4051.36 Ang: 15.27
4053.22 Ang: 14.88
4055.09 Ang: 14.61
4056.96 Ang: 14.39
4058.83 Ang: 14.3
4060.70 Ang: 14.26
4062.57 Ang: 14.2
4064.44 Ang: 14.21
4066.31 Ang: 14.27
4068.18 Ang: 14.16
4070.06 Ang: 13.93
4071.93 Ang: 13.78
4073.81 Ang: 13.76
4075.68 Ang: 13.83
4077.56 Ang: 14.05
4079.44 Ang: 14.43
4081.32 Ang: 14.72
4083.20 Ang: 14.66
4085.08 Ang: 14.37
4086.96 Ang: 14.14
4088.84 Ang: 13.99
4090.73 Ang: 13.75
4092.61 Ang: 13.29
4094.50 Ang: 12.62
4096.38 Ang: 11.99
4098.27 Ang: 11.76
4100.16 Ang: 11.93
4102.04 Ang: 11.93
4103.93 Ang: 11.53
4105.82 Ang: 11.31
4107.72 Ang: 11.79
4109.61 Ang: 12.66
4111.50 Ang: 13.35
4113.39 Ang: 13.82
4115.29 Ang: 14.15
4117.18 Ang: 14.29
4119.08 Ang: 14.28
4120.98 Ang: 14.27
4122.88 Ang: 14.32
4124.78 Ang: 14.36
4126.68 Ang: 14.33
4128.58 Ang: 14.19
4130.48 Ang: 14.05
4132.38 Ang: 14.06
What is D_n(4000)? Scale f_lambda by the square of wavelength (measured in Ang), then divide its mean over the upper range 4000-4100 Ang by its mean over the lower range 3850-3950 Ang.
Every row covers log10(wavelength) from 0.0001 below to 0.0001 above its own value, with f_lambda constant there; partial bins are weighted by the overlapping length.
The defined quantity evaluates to 1.3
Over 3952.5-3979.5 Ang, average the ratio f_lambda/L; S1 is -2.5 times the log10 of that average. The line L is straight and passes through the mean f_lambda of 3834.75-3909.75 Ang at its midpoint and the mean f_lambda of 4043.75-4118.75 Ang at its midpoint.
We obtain 0.19 mag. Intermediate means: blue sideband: 11.7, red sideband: 13.8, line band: 10.6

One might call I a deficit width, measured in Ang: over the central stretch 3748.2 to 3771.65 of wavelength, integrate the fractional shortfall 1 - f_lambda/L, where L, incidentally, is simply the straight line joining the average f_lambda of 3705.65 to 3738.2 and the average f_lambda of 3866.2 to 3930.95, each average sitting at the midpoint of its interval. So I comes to 4.31 Ang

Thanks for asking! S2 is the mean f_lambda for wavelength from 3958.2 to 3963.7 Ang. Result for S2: 11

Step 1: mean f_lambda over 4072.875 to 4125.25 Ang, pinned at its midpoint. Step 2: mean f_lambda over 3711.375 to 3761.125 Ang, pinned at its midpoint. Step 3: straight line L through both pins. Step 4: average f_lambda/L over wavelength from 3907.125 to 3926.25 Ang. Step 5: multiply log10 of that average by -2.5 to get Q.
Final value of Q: -0.08 mag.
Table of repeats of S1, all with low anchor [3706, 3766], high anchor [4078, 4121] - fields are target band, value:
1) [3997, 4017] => -0.173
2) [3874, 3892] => 0.099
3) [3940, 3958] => -0.073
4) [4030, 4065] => -0.164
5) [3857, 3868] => -0.112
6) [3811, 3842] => 0.076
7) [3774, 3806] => 0.035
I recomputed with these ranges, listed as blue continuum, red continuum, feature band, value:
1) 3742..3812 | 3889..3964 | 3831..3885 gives -2.1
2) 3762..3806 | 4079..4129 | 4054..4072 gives -1.7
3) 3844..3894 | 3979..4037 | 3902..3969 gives 6.6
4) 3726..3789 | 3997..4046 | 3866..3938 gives 8.0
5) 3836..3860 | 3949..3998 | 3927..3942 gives 2.2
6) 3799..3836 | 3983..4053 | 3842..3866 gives -2.2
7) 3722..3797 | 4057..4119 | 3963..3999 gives 1.6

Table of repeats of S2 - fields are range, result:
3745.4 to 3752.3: 8.38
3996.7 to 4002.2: 14.6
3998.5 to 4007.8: 14.5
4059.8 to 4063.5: 14.2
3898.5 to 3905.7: 12.4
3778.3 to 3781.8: 12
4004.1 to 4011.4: 14.4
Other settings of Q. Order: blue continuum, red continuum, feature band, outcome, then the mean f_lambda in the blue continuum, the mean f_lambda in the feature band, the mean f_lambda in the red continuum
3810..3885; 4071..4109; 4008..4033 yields -0.193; 11.6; 15.2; 13.2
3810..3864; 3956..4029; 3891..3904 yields 0.056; 11.4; 11.5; 13.3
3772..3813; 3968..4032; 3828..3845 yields 0.211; 10.9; 9.49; 13.8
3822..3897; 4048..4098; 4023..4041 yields -0.102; 11.2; 14.9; 14.1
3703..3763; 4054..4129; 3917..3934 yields 0.059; 10.7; 11.6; 13.6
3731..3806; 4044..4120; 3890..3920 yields -0.053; 10.1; 12.3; 13.8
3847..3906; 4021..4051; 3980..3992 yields 0.008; 11.9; 14.1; 15.2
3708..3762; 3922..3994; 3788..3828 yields 0.019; 10.8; 10.9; 11.7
